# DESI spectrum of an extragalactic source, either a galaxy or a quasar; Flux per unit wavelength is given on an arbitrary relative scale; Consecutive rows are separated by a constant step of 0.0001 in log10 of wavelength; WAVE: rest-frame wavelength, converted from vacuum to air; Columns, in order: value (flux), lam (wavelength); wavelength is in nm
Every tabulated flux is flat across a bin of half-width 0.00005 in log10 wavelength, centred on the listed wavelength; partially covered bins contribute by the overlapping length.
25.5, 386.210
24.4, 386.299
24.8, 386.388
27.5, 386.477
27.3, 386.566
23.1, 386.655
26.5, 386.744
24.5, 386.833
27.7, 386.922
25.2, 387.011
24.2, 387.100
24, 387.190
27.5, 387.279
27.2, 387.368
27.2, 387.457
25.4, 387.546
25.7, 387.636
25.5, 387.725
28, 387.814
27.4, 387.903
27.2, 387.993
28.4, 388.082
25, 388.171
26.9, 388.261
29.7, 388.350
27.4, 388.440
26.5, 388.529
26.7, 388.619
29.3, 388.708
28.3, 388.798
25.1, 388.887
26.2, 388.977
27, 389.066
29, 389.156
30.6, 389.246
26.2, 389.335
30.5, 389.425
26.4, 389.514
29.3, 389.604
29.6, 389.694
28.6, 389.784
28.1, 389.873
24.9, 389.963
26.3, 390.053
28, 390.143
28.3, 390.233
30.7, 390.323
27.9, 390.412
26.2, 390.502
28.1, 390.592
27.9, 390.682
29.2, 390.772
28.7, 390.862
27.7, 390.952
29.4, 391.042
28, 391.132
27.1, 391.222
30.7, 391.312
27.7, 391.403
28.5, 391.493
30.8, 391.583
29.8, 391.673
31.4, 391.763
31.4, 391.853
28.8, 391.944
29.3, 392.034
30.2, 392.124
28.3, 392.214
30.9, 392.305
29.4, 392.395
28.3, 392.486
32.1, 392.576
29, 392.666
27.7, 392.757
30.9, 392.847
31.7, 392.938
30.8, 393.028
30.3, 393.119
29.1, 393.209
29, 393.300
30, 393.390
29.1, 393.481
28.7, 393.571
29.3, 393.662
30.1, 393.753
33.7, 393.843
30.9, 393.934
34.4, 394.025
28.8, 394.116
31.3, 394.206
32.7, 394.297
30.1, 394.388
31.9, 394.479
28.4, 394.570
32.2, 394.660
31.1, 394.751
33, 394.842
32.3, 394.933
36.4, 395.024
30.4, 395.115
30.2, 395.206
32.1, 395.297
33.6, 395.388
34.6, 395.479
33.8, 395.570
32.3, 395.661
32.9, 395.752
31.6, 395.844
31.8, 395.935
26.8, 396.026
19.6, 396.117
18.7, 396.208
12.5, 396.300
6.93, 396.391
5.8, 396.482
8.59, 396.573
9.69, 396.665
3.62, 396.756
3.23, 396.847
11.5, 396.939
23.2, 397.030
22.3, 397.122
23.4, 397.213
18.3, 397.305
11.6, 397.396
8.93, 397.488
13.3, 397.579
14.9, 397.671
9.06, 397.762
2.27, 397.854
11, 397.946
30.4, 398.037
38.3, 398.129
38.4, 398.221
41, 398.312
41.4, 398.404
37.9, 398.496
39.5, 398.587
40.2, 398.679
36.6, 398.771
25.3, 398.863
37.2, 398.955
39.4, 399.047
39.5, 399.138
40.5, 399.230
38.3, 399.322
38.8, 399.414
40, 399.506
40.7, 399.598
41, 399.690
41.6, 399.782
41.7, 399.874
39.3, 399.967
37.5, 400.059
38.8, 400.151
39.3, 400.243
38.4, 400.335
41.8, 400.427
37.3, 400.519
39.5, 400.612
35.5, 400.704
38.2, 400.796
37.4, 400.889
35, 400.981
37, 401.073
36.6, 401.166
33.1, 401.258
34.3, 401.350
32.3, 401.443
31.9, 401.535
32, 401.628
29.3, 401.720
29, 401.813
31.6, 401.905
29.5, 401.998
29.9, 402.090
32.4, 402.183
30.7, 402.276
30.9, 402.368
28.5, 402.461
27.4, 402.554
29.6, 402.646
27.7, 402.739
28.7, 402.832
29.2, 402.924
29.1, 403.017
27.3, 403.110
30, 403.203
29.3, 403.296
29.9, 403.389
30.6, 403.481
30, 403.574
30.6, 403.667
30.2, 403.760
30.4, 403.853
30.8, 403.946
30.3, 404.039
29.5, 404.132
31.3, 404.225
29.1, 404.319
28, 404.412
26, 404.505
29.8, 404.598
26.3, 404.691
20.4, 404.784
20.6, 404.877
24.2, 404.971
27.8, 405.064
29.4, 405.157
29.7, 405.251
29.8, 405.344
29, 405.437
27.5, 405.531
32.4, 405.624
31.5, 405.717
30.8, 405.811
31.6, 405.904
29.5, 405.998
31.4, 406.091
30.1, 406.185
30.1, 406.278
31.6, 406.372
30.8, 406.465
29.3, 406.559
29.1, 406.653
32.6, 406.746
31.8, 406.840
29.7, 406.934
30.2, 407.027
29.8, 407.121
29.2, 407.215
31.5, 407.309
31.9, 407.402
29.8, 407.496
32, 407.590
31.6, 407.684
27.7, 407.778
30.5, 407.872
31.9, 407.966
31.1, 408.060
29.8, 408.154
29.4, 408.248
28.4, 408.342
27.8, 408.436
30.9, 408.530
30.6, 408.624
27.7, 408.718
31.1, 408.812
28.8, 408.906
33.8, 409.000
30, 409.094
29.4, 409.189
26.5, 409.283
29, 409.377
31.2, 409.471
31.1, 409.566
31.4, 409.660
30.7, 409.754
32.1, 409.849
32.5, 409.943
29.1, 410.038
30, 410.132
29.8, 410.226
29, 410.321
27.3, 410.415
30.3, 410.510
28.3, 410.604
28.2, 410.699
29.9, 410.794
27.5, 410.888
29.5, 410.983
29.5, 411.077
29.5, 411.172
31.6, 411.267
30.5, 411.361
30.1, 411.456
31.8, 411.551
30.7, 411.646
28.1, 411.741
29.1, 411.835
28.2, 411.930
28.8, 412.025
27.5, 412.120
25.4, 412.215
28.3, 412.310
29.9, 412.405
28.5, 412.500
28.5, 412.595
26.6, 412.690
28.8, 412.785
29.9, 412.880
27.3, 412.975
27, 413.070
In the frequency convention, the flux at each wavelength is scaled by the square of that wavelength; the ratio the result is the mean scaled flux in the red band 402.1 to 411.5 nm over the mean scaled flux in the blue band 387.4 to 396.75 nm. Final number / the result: 1.1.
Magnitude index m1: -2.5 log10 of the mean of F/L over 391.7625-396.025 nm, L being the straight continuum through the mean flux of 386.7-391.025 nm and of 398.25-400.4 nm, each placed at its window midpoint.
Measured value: 0.07 mag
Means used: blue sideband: 27.3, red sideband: 38.9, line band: 30.9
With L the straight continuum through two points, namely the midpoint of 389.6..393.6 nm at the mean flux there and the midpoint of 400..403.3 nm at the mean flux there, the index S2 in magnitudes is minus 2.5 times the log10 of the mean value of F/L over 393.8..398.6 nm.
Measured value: 0.233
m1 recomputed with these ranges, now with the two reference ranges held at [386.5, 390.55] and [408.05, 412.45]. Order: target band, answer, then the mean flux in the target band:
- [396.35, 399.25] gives 0.231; 22.8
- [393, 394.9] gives -0.111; 30.7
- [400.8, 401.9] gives -0.174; 33.6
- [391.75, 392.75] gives -0.084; 29.8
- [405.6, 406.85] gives -0.062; 30.8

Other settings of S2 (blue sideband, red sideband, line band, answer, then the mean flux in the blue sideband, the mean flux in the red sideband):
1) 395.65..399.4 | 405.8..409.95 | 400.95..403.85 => -0.14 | 23.9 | 30.4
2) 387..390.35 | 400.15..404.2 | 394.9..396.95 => 0.30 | 27.3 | 32.2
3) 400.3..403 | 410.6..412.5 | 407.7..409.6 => 0.01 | 32.9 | 29.1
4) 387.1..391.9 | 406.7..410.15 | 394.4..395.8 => -0.13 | 27.9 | 30.3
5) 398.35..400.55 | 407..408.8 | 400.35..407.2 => 0.12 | 38.9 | 30.1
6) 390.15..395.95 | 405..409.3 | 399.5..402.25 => -0.19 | 30.3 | 30.2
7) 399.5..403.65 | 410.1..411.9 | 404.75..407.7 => 0.07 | 33.7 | 29.5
